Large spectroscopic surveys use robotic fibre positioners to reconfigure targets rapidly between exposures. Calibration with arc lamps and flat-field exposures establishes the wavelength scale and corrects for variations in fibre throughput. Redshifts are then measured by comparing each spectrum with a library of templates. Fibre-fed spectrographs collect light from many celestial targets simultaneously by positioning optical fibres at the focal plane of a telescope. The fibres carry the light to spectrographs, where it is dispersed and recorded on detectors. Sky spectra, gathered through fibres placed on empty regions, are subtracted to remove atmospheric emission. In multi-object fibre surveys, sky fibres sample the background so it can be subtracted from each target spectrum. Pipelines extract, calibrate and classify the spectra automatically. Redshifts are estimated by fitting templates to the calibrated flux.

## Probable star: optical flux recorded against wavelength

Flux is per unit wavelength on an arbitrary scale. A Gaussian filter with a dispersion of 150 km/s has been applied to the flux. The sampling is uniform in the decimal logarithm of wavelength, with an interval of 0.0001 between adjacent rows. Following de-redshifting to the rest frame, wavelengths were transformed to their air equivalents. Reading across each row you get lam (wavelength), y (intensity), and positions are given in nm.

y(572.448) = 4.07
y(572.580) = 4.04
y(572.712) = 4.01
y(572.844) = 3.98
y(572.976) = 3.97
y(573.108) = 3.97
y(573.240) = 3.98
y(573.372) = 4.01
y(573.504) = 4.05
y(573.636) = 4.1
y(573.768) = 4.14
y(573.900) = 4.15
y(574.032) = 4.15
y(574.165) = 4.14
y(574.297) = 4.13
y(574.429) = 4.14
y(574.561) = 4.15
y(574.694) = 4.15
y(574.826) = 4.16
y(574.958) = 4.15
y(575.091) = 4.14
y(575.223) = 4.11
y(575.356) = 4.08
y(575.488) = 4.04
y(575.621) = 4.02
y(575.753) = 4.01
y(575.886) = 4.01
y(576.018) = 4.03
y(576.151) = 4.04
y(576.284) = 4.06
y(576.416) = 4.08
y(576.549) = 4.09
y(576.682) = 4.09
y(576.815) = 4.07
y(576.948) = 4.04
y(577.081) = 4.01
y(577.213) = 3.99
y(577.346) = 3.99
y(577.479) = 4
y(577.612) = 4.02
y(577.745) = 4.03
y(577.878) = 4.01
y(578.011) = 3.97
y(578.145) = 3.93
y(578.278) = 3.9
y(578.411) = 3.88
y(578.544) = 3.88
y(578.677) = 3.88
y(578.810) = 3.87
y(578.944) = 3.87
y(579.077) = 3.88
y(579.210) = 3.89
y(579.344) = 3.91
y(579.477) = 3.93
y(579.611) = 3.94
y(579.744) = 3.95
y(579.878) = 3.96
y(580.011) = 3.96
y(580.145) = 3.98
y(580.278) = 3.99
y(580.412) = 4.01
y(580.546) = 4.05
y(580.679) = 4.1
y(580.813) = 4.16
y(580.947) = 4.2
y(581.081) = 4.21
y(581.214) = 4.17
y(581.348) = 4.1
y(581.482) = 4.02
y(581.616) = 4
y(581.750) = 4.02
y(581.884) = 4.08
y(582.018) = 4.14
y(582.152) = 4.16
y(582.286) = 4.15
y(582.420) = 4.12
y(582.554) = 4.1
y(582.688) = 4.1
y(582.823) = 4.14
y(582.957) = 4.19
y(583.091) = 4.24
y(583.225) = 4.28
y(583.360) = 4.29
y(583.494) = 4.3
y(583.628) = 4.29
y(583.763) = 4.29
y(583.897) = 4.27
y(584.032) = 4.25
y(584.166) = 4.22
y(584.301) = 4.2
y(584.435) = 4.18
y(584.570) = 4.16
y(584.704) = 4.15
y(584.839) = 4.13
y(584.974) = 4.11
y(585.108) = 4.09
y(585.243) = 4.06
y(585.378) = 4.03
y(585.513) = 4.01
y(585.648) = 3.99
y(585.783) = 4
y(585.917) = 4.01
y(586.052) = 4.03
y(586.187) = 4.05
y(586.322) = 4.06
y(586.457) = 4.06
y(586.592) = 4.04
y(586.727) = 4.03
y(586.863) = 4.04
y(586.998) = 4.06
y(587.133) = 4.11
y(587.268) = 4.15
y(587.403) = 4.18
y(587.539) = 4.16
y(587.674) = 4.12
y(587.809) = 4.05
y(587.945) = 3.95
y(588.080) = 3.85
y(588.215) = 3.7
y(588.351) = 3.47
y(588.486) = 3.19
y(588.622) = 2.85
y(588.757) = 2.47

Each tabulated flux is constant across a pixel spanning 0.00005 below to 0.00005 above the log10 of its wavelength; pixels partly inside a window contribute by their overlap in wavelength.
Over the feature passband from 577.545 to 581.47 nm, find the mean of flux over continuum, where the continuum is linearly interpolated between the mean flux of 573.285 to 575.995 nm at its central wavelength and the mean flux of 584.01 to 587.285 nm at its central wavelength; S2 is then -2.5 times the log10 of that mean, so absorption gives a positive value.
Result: 0.029 mag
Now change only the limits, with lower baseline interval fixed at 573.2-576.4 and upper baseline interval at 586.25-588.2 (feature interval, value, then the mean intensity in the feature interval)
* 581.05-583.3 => -0.02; 4.13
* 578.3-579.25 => 0.05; 3.88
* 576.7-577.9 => 0.02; 4.02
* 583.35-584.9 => -0.04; 4.23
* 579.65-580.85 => 0.02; 4.01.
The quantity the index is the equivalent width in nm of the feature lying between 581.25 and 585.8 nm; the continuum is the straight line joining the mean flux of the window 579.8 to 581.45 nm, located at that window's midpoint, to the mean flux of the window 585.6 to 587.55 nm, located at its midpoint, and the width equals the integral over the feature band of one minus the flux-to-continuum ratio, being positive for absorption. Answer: -0.09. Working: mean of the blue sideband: 4.07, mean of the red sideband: 4.06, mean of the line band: 4.14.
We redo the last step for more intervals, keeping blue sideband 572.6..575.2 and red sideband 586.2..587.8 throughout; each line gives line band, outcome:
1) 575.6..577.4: 0.022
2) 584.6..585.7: 0.004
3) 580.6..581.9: -0.006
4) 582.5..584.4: -0.064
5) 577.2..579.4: 0.083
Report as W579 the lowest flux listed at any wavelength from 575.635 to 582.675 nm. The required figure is 3.87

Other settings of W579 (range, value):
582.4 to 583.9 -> 4.1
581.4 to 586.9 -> 3.99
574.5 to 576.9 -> 4.01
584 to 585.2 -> 4.09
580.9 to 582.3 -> 4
